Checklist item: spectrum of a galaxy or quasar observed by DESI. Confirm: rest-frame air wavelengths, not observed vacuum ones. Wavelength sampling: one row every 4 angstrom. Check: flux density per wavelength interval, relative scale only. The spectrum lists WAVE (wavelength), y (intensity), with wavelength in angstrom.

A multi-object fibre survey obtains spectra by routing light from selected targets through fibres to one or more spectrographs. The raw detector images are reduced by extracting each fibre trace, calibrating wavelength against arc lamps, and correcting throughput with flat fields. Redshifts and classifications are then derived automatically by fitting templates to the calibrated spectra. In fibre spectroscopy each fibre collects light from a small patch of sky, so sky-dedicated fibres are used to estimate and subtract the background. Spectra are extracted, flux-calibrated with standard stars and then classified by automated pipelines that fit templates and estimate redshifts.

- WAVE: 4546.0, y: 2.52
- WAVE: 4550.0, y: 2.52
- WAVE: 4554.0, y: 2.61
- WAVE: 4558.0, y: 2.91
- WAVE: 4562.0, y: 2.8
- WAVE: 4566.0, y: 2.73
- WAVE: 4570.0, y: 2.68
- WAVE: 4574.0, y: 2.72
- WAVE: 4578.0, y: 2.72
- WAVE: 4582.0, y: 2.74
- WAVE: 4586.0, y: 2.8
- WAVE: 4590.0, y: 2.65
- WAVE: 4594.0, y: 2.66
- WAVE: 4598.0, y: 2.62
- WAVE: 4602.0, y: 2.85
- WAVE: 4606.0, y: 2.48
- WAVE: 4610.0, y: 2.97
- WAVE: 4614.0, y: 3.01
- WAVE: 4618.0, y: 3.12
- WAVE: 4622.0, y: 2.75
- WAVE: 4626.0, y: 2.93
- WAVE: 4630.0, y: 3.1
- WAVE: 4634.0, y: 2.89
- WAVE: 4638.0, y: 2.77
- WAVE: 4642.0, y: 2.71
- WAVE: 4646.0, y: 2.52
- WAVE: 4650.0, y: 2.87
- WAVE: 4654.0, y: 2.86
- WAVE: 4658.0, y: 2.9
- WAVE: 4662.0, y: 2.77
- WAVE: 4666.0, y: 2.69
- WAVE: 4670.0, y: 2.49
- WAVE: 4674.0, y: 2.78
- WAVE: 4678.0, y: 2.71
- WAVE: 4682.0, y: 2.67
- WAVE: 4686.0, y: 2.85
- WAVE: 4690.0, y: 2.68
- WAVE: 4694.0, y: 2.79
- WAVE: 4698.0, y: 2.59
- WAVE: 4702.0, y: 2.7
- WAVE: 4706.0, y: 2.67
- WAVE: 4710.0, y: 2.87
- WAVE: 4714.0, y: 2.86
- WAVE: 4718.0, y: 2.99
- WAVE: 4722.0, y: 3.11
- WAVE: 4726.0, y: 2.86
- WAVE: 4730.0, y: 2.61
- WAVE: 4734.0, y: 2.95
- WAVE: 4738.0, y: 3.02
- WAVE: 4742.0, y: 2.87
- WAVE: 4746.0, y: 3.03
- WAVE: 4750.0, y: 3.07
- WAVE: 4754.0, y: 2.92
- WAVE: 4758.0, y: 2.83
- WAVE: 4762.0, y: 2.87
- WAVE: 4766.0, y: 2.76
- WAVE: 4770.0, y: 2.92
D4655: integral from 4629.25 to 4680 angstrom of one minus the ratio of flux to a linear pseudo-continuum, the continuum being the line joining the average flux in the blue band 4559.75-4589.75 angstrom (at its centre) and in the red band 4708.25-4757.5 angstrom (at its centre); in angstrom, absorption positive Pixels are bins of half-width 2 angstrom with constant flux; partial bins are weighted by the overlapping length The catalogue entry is 1.2 angstrom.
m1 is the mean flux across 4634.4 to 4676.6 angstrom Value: 2.74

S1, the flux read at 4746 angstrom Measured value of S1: 3.03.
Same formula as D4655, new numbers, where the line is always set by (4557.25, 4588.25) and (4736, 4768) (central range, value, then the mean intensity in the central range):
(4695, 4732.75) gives 1.0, 2.81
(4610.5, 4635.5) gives -1.5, 2.97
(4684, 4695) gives 0.4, 2.77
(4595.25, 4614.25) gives 0.2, 2.76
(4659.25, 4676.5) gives 0.9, 2.69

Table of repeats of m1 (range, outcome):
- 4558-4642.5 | 2.8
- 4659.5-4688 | 2.71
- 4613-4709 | 2.78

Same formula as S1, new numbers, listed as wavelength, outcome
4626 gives 2.93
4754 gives 2.92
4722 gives 3.11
